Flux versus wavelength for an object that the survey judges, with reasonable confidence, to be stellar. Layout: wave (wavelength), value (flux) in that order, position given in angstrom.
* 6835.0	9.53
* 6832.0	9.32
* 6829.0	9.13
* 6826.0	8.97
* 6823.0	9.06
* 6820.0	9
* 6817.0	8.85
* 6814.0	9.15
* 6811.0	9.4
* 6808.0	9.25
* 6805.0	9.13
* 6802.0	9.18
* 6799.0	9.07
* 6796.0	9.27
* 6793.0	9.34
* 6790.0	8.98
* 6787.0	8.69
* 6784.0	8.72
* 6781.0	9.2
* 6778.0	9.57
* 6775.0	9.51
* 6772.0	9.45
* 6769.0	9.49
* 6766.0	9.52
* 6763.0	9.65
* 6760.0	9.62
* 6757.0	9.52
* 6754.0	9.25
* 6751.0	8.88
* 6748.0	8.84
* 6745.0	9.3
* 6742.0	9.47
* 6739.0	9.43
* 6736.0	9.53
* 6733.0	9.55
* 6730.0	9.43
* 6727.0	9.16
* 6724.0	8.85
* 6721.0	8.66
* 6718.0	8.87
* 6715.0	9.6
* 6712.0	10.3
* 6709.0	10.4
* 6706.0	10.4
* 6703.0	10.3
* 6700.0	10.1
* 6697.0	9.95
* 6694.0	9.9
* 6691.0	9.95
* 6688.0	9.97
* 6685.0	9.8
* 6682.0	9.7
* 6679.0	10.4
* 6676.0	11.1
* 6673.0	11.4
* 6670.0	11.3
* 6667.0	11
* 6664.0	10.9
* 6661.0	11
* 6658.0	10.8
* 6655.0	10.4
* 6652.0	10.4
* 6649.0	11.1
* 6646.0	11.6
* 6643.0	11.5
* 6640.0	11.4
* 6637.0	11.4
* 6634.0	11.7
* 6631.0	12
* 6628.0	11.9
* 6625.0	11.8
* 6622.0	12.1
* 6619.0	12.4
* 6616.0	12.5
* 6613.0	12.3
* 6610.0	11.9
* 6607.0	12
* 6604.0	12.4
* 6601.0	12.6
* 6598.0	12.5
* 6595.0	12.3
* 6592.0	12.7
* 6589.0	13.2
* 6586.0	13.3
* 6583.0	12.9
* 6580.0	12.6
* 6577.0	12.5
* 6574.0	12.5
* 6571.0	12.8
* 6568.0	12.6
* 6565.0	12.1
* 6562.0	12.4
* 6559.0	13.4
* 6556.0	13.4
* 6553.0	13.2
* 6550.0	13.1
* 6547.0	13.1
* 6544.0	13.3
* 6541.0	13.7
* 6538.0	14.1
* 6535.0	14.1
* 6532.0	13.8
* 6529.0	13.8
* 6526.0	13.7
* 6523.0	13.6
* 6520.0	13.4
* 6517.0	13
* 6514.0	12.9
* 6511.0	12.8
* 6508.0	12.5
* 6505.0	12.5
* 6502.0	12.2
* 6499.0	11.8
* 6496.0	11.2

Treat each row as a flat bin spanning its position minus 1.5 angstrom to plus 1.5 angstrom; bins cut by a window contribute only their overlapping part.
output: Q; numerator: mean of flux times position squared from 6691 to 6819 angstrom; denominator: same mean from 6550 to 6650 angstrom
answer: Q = 0.80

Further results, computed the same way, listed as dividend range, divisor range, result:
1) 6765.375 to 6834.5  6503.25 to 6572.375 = 0.75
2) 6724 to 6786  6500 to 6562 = 0.75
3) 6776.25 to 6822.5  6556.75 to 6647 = 0.79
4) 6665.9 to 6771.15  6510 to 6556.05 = 0.77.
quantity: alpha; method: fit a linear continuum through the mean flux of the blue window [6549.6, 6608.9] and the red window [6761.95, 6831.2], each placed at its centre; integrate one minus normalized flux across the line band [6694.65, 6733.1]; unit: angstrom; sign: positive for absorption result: 3.2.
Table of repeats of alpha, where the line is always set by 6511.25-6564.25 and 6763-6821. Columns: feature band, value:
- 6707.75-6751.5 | 3.8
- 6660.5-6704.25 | 2.3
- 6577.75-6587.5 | -0.2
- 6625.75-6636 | 0.0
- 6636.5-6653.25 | 0.6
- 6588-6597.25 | -0.2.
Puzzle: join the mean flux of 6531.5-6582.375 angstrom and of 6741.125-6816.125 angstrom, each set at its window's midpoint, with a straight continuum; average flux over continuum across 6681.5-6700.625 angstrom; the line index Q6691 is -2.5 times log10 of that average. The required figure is 0.089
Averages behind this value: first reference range 13.1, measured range 9.91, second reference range 9.25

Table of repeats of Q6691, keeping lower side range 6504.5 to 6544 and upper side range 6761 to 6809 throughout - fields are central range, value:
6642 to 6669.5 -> 0.03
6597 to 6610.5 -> -0.01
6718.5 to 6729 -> 0.15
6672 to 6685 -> 0.04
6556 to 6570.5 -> 0.01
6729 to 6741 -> 0.06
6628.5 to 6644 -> 0.00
